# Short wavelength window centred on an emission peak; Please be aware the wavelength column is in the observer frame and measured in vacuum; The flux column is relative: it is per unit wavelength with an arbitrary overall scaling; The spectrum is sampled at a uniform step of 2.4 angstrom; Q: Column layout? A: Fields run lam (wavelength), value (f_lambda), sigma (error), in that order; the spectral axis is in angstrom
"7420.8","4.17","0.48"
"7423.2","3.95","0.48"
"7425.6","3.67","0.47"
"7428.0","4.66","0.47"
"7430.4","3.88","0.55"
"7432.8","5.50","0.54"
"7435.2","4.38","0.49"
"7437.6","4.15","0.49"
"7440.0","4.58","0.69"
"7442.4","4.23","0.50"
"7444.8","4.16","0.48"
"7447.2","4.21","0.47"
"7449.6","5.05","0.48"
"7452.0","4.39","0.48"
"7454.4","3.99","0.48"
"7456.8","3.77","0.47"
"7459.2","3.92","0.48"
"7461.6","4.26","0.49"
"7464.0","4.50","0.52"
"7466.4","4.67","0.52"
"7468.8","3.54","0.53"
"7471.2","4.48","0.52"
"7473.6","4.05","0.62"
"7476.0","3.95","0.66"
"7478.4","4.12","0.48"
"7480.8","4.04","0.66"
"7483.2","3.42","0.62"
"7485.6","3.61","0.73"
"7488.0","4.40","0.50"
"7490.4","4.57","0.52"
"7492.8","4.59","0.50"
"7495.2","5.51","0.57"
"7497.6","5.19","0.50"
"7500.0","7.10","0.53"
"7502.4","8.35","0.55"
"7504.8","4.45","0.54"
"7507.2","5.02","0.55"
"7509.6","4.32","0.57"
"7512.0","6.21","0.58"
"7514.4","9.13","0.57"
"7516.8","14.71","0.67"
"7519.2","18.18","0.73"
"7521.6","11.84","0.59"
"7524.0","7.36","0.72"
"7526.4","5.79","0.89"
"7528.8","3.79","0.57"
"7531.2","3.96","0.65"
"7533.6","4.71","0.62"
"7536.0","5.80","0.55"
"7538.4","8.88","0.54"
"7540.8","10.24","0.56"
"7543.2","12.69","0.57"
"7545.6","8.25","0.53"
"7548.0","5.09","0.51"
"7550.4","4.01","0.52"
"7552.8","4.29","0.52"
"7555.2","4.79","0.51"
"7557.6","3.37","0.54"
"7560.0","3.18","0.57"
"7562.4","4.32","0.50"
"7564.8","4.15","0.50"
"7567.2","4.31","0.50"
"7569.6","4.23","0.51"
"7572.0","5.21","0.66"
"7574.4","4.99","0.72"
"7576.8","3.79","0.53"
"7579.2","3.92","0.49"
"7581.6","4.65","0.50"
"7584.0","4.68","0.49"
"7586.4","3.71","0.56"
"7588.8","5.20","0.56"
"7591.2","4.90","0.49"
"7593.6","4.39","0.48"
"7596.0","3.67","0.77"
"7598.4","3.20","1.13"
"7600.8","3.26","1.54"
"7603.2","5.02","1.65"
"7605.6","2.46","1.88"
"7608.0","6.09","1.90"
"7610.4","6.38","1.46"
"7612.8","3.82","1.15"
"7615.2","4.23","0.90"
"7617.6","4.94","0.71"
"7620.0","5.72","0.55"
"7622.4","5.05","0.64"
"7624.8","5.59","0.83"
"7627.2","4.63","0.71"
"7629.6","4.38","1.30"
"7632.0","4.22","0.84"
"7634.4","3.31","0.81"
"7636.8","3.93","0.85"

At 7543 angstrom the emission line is [N II] 6583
